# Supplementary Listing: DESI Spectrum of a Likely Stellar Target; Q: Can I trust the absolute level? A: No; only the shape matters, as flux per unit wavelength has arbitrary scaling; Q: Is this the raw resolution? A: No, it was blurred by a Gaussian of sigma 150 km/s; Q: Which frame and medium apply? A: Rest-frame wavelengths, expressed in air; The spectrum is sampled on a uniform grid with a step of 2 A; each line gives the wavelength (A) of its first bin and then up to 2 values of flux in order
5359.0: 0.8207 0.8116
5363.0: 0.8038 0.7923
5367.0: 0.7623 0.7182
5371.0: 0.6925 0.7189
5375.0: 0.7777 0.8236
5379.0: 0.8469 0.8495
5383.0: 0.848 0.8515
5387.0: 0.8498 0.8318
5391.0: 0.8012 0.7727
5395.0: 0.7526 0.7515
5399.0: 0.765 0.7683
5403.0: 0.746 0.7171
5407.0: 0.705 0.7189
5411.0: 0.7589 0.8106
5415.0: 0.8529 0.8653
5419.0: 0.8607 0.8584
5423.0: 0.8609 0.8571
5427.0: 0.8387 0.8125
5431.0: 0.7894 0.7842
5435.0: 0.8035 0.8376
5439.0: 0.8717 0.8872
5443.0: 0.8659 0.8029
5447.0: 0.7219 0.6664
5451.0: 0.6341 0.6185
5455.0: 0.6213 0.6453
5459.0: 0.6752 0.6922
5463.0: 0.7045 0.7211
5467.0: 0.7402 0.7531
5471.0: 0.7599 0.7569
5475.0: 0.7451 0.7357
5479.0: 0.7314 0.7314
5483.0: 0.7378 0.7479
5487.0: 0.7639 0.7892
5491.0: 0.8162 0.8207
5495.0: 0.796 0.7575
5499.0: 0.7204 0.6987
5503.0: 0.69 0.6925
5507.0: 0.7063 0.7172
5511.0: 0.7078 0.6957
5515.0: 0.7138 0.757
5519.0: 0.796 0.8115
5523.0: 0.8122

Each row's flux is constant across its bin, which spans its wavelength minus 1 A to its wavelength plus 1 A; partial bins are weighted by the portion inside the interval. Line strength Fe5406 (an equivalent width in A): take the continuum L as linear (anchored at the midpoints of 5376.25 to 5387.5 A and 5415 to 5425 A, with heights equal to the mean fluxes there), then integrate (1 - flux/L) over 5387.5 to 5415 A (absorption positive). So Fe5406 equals 2.8 A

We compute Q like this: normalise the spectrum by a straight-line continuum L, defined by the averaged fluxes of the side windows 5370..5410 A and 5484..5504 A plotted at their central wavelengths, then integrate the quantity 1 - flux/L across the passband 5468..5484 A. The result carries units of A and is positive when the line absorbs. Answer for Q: 0.4 A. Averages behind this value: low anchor 0.779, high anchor 0.76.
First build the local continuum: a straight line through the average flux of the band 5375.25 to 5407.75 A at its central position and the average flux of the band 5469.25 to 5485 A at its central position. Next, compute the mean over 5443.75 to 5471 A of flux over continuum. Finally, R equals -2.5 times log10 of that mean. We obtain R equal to 0.088 mag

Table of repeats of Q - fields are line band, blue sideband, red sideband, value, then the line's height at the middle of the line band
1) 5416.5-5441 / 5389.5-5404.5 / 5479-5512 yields -2.6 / 0.759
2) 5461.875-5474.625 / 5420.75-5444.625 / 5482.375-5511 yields 0.8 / 0.786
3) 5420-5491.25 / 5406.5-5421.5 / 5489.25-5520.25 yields 1.5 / 0.776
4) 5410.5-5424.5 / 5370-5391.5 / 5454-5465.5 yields -1.8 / 0.746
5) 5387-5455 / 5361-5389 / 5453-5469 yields -4.5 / 0.737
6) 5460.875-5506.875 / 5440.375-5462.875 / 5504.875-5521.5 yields -1.4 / 0.721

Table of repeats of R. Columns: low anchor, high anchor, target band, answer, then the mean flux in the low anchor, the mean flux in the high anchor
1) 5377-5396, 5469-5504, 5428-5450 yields -0.024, 0.823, 0.753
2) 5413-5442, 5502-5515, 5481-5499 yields -0.056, 0.84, 0.703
